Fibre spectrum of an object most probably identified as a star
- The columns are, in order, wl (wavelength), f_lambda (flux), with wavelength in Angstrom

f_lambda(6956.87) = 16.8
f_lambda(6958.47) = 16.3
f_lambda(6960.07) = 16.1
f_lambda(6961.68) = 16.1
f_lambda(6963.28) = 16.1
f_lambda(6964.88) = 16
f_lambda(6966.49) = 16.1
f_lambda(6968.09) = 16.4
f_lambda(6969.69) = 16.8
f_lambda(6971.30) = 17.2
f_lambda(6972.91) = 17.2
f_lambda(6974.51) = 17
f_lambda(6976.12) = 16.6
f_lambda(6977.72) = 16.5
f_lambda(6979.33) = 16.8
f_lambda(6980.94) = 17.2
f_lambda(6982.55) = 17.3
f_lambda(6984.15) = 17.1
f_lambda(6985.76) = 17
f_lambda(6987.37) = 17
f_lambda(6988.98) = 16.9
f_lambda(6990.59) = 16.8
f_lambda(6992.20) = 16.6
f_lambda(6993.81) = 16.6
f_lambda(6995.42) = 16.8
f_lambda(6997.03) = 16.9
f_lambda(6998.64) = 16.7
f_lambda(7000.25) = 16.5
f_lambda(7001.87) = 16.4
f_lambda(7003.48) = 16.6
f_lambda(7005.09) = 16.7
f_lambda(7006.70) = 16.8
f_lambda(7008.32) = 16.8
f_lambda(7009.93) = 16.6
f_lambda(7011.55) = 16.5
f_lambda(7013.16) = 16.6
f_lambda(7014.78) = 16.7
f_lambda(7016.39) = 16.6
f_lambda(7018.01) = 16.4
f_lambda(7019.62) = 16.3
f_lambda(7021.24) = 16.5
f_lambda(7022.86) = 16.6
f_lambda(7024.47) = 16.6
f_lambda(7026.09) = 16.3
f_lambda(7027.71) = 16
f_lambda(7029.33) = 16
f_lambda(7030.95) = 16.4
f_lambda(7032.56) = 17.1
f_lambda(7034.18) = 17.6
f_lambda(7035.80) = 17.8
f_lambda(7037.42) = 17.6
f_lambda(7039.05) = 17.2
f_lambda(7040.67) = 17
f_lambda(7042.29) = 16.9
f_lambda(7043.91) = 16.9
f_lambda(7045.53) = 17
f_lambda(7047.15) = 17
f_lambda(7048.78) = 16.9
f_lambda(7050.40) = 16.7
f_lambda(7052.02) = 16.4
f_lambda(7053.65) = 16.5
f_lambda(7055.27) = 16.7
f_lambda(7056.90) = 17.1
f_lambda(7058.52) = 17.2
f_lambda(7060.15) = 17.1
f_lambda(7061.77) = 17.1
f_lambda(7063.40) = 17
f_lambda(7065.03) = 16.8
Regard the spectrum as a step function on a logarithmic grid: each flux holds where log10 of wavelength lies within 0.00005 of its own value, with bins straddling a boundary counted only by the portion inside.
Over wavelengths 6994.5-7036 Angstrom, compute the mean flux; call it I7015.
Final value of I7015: 16.6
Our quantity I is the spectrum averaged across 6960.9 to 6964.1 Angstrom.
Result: 16.1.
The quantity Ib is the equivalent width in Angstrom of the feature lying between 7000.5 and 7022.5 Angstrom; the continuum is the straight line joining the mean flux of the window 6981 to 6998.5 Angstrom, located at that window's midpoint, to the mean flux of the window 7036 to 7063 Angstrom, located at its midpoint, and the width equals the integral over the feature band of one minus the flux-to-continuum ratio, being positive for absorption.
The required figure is 0.5 Angstrom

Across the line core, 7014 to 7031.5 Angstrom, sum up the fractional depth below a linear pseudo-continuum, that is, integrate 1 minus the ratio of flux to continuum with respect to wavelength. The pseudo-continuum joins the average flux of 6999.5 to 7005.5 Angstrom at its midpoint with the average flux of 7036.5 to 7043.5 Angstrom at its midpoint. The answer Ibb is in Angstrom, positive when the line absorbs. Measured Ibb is 0.5 Angstrom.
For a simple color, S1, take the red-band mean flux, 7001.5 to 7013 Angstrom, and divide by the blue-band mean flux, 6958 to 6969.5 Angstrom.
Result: 1.03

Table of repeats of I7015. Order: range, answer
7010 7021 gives 16.5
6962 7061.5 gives 16.8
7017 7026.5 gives 16.5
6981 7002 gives 16.8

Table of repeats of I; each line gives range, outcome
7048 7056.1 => 16.6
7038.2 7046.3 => 17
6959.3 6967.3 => 16.1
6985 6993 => 16.9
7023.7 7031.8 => 16.3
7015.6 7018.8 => 16.5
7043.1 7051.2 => 16.9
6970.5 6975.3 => 17.1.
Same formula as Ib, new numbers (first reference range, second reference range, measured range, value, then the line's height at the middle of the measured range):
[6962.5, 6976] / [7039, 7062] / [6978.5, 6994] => -0.3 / 16.7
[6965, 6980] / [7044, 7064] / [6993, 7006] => 0.1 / 16.8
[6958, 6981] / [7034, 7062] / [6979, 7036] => 0.2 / 16.8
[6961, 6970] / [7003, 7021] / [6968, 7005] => -1.0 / 16.4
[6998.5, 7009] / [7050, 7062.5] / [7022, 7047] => -0.2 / 16.8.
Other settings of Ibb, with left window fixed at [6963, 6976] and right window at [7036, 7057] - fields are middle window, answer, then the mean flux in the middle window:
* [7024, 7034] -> 0.23 Angstrom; 16.5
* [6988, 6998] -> -0.03 Angstrom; 16.8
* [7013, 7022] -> 0.16 Angstrom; 16.5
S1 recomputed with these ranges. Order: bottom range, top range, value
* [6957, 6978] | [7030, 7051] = 1.03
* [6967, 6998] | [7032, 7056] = 1.01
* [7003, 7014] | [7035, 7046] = 1.03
